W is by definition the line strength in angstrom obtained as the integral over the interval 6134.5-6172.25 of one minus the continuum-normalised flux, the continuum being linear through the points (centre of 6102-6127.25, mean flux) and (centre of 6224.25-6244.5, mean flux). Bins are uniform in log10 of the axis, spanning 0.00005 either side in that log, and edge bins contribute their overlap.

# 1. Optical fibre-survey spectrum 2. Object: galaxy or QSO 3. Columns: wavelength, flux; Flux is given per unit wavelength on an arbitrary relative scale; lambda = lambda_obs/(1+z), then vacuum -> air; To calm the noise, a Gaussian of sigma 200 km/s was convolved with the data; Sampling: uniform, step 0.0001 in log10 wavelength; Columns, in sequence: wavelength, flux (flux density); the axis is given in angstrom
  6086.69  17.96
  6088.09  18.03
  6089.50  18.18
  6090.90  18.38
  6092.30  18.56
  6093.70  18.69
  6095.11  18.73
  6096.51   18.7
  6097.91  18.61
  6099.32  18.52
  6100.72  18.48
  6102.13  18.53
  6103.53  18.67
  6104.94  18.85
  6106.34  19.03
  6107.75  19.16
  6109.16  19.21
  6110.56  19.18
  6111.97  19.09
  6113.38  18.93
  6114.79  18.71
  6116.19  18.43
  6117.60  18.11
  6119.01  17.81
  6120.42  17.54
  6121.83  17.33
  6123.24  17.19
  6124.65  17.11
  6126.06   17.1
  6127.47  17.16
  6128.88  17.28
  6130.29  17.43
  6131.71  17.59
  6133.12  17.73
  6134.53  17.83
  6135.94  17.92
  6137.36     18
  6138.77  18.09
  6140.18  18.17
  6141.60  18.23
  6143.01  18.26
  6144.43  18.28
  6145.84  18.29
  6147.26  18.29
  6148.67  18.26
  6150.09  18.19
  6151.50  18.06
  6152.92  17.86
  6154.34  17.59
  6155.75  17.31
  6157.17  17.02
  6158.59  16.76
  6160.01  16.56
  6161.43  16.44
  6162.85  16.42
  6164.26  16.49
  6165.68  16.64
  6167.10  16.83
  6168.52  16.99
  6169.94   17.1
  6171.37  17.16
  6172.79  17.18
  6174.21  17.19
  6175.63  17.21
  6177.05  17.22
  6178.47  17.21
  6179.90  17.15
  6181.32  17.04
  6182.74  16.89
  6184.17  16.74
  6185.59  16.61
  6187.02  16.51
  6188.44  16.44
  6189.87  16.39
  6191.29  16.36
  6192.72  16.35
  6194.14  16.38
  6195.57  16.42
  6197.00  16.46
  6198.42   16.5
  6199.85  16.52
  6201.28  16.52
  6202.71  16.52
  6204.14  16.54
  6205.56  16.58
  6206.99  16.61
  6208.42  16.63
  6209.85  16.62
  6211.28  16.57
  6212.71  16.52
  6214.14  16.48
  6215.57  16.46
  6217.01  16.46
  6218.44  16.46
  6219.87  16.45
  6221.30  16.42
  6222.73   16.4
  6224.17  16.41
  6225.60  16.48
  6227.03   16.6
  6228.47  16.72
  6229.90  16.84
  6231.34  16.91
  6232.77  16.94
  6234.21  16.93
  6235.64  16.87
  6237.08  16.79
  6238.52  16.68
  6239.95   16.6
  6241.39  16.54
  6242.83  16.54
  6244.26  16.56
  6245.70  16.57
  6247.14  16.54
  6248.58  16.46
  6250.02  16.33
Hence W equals 0.6 angstrom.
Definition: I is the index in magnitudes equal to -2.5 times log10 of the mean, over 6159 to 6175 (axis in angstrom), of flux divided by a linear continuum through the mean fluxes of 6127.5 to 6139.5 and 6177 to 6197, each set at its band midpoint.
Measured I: 0.01 mag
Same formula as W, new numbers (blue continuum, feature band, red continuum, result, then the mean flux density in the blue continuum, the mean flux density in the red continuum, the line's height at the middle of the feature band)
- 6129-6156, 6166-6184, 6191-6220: 0.1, 18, 16.5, 17.2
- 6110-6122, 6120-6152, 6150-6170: -0.1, 18.4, 17.1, 17.8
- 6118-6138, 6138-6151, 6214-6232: -0.7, 17.5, 16.5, 17.3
